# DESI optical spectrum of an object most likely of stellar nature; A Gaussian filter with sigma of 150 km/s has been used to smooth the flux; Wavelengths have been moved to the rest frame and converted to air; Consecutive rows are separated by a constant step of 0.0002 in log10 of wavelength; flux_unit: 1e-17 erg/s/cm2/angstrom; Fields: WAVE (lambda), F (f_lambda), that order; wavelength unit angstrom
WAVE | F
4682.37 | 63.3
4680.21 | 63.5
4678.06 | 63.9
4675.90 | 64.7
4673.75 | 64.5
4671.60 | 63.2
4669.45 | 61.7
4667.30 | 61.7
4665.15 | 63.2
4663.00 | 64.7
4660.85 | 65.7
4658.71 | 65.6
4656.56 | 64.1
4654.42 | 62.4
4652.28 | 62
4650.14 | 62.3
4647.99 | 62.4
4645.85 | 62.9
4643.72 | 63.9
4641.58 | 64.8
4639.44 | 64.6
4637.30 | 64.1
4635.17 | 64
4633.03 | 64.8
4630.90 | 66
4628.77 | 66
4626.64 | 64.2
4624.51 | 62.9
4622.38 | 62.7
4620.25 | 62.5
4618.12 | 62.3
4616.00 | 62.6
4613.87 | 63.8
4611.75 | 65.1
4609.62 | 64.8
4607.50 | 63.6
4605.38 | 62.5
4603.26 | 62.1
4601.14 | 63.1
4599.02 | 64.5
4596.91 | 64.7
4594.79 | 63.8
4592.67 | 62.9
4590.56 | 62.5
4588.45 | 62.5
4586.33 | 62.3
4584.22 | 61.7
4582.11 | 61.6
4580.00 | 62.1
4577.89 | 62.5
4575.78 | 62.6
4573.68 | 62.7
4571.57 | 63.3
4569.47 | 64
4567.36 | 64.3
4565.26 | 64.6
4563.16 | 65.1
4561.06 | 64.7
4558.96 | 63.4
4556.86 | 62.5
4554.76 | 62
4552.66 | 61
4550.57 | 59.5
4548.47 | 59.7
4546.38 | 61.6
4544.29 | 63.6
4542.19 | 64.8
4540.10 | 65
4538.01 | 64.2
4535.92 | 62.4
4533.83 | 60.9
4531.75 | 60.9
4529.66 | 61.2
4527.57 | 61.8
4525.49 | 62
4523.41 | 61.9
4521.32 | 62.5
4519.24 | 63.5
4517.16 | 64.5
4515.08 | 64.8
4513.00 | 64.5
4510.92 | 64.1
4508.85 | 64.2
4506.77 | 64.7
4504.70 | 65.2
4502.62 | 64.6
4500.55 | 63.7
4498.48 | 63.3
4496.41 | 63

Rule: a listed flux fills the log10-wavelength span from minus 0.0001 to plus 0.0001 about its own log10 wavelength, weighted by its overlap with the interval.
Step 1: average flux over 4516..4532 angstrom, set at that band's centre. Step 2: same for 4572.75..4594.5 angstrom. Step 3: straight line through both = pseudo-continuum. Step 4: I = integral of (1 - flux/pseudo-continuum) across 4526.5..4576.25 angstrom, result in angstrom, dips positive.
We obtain -0.30 angstrom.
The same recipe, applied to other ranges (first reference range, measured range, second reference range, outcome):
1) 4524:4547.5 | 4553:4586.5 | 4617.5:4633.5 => 0.0 angstrom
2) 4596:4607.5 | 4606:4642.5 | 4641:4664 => -0.3 angstrom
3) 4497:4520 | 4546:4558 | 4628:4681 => 0.6 angstrom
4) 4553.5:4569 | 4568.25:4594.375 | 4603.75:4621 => 0.4 angstrom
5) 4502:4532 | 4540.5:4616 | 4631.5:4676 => 0.6 angstrom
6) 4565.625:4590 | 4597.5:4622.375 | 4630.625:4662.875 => 0.0 angstrom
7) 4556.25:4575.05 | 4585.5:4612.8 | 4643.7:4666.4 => 0.1 angstrom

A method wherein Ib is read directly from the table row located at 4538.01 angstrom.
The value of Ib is 64.2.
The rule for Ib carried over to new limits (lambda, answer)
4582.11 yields 61.6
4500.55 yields 63.7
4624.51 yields 62.9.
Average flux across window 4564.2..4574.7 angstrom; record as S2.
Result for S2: 63.8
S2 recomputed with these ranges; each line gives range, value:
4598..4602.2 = 63.8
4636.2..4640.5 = 64.4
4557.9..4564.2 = 64.4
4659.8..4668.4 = 63.8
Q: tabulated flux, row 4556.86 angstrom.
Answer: 62.5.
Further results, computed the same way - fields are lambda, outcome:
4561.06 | 64.7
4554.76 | 62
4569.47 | 64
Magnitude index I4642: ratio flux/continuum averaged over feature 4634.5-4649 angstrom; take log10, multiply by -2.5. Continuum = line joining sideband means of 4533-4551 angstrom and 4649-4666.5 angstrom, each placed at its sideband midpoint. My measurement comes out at -0.01 mag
